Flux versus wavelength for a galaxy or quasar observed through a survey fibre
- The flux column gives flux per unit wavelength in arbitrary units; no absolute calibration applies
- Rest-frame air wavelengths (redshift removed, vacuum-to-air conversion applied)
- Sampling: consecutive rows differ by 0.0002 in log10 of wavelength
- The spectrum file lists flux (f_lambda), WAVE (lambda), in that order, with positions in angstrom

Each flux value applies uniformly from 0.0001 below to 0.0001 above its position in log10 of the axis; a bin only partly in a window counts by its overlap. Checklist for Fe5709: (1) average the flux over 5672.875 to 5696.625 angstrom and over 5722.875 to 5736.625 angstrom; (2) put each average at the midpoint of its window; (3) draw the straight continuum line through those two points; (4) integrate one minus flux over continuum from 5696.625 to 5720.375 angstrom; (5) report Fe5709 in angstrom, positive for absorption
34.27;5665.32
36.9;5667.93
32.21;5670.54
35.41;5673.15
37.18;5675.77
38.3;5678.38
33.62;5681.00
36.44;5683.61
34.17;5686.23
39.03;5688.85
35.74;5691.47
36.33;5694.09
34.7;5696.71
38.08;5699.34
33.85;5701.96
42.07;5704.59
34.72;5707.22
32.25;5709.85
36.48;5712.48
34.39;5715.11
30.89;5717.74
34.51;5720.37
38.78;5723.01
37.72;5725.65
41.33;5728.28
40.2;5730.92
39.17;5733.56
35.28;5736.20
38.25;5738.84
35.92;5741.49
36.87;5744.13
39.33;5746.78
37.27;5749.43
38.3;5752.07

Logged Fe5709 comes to 1.5 angstrom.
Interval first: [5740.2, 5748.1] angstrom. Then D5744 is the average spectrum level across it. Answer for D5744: 37.4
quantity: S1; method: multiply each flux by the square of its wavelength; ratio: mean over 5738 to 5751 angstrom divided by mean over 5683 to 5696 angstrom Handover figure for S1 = 1.05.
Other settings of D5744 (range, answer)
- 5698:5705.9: 38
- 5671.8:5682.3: 36.1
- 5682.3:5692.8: 36.4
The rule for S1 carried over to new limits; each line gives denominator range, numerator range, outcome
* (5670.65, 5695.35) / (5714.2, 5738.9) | 1.04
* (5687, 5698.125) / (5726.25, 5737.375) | 1.09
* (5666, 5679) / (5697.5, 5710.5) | 1.03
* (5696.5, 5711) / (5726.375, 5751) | 1.07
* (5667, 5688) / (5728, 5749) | 1.09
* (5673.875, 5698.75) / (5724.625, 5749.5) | 1.07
